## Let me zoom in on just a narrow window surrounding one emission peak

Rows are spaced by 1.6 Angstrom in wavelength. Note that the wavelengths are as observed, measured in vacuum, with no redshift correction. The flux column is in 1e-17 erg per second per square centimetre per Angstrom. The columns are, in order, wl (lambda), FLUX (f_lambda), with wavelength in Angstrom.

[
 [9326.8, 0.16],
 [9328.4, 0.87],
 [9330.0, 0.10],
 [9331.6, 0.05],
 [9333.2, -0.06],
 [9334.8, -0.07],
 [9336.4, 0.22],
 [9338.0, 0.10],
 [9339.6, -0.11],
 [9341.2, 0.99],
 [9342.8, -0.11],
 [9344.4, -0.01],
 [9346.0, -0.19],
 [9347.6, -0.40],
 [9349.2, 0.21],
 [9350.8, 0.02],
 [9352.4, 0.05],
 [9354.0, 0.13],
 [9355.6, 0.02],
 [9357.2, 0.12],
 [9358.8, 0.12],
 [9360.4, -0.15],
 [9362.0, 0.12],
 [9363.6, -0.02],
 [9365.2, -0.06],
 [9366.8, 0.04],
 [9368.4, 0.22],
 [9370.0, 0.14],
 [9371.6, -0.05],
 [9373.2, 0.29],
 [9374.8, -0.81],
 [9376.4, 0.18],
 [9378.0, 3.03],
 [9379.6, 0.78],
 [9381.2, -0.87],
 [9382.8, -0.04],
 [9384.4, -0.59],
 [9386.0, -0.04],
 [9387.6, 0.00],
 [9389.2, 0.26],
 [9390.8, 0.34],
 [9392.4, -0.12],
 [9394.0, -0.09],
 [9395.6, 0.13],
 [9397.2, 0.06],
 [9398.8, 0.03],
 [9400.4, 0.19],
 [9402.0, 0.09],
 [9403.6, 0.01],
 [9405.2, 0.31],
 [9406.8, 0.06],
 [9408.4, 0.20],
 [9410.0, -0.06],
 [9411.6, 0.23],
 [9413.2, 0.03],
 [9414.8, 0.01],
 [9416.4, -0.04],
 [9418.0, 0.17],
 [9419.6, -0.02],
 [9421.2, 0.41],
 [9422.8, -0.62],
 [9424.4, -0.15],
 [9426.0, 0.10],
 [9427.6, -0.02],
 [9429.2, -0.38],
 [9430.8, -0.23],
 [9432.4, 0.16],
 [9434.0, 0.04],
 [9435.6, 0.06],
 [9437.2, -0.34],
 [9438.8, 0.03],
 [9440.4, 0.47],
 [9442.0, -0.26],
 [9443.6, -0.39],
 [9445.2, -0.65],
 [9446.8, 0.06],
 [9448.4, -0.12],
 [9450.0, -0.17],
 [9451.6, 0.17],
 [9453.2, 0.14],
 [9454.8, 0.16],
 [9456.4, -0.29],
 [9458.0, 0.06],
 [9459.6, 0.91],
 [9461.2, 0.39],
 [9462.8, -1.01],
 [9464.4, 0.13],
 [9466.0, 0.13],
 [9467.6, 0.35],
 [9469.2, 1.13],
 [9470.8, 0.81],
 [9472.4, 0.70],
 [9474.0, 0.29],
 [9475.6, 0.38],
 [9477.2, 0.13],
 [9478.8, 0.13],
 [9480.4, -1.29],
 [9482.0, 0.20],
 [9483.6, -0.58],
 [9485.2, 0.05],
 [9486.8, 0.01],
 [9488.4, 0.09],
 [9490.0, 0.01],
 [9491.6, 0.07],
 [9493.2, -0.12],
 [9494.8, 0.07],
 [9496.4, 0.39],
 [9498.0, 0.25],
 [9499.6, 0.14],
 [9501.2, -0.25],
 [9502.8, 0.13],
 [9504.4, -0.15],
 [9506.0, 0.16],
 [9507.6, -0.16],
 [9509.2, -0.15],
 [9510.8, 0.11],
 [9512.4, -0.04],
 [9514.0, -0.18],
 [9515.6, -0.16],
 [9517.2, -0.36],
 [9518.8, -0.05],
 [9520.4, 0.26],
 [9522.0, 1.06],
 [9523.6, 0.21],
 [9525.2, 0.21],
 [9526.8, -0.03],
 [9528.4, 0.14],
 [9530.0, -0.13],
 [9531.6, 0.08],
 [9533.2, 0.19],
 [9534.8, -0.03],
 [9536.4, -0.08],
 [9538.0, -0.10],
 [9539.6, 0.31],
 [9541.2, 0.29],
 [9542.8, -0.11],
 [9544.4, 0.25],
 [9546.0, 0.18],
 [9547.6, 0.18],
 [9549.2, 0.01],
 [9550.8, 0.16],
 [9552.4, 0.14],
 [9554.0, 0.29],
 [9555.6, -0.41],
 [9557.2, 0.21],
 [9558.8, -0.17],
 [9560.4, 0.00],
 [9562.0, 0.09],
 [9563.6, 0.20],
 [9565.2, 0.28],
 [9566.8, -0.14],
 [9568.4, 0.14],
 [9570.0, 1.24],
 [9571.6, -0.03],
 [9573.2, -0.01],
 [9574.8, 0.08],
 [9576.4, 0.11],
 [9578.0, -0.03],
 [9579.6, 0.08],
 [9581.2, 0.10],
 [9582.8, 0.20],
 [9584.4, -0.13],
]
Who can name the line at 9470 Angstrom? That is [O III]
